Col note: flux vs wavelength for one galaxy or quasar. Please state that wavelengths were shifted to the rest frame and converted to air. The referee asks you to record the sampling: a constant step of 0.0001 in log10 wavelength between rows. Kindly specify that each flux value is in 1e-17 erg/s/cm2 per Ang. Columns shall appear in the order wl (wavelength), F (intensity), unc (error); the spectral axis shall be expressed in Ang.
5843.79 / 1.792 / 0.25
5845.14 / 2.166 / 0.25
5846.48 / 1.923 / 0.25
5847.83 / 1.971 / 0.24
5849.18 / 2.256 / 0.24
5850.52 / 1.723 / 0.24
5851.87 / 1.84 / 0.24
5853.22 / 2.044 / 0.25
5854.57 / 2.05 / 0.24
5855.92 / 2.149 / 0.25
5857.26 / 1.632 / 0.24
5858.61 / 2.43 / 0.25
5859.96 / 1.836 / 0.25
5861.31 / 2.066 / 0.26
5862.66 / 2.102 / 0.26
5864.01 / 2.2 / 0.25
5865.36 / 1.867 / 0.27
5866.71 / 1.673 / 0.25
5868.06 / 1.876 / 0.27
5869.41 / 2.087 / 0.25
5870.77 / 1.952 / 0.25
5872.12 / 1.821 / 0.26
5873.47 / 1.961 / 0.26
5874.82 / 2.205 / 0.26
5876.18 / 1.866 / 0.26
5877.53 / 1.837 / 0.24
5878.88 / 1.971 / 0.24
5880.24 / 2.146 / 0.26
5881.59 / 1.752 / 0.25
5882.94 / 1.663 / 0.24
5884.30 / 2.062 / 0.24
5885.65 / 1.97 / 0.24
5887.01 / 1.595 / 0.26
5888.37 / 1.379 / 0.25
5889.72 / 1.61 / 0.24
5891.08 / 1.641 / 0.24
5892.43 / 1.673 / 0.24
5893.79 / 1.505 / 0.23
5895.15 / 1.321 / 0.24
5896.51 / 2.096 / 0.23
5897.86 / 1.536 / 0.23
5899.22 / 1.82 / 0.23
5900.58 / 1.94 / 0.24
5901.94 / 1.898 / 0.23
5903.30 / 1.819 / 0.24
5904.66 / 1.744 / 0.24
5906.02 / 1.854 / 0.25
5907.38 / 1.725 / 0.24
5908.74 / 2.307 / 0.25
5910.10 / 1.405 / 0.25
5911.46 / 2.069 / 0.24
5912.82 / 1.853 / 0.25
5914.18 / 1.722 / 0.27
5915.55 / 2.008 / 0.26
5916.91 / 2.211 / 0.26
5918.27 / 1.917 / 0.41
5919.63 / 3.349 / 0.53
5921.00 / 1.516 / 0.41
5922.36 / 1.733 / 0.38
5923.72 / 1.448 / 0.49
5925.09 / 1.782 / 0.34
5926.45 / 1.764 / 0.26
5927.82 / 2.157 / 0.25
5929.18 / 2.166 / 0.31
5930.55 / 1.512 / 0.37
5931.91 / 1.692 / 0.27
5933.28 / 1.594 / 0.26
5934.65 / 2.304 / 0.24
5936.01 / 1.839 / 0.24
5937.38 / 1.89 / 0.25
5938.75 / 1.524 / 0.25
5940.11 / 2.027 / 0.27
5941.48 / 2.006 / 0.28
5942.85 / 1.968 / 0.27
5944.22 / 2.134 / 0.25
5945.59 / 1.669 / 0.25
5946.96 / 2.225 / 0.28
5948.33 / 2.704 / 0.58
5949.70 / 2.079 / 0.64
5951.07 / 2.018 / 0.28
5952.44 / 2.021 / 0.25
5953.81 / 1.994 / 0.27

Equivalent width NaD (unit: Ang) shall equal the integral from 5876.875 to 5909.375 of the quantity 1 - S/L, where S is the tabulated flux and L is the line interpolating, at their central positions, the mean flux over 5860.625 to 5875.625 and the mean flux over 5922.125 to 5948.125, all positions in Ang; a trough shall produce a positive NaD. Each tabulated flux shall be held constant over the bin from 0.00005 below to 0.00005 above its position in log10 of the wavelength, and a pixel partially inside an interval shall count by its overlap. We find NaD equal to 2.7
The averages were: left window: 1.98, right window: 1.88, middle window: 1.79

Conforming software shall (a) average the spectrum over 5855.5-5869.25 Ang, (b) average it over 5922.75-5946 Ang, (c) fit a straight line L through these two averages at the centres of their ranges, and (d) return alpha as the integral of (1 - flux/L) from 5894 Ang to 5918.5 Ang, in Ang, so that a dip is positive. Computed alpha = 0.8 Ang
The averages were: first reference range 1.99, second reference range 1.85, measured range 1.84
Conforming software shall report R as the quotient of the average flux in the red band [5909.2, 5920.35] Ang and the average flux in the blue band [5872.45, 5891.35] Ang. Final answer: 1.13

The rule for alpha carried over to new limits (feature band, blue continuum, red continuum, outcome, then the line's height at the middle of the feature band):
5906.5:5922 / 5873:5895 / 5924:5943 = -1.4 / 1.83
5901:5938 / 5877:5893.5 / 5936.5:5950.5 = 0.3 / 1.92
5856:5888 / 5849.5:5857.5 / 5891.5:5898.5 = -2.4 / 1.8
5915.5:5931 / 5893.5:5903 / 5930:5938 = -1.6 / 1.79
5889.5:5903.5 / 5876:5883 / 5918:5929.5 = 1.5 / 1.93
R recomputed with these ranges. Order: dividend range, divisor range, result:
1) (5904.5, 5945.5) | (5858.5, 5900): 1.03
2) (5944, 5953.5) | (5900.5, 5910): 1.13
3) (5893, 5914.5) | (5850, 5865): 0.89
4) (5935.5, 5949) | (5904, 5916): 1.08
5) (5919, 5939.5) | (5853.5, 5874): 0.95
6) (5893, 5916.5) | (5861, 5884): 0.93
